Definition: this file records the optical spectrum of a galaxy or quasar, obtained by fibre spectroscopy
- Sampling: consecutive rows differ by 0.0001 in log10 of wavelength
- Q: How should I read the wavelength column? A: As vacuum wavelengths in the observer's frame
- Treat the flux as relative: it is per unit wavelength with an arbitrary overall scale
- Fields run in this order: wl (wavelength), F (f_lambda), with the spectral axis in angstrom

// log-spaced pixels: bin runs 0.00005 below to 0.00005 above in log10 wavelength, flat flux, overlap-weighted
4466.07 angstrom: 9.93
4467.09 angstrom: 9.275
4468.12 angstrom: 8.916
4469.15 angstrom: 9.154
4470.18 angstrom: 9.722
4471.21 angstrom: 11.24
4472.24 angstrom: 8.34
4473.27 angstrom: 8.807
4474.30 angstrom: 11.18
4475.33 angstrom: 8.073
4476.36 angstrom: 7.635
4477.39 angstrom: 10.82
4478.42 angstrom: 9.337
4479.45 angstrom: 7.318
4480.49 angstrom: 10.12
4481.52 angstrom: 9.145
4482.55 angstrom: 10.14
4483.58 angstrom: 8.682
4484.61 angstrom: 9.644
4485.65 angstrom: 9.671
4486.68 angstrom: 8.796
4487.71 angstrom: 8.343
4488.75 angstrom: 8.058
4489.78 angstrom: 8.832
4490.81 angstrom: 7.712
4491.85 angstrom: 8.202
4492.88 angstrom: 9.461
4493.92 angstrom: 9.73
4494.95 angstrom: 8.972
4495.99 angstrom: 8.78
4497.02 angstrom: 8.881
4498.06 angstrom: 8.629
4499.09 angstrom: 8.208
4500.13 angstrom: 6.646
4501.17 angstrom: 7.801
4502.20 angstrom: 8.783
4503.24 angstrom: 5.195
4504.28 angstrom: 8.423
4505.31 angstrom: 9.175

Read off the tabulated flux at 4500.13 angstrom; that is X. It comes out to 6.646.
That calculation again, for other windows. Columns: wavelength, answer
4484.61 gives 9.644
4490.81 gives 7.712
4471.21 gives 11.24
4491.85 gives 8.202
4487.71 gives 8.343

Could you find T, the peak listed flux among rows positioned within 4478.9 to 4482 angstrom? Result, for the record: 10.12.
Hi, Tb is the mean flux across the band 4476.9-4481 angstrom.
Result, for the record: 9.37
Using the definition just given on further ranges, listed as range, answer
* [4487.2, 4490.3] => 8.41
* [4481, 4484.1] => 9.35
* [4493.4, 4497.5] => 9.1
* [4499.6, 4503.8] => 7.11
